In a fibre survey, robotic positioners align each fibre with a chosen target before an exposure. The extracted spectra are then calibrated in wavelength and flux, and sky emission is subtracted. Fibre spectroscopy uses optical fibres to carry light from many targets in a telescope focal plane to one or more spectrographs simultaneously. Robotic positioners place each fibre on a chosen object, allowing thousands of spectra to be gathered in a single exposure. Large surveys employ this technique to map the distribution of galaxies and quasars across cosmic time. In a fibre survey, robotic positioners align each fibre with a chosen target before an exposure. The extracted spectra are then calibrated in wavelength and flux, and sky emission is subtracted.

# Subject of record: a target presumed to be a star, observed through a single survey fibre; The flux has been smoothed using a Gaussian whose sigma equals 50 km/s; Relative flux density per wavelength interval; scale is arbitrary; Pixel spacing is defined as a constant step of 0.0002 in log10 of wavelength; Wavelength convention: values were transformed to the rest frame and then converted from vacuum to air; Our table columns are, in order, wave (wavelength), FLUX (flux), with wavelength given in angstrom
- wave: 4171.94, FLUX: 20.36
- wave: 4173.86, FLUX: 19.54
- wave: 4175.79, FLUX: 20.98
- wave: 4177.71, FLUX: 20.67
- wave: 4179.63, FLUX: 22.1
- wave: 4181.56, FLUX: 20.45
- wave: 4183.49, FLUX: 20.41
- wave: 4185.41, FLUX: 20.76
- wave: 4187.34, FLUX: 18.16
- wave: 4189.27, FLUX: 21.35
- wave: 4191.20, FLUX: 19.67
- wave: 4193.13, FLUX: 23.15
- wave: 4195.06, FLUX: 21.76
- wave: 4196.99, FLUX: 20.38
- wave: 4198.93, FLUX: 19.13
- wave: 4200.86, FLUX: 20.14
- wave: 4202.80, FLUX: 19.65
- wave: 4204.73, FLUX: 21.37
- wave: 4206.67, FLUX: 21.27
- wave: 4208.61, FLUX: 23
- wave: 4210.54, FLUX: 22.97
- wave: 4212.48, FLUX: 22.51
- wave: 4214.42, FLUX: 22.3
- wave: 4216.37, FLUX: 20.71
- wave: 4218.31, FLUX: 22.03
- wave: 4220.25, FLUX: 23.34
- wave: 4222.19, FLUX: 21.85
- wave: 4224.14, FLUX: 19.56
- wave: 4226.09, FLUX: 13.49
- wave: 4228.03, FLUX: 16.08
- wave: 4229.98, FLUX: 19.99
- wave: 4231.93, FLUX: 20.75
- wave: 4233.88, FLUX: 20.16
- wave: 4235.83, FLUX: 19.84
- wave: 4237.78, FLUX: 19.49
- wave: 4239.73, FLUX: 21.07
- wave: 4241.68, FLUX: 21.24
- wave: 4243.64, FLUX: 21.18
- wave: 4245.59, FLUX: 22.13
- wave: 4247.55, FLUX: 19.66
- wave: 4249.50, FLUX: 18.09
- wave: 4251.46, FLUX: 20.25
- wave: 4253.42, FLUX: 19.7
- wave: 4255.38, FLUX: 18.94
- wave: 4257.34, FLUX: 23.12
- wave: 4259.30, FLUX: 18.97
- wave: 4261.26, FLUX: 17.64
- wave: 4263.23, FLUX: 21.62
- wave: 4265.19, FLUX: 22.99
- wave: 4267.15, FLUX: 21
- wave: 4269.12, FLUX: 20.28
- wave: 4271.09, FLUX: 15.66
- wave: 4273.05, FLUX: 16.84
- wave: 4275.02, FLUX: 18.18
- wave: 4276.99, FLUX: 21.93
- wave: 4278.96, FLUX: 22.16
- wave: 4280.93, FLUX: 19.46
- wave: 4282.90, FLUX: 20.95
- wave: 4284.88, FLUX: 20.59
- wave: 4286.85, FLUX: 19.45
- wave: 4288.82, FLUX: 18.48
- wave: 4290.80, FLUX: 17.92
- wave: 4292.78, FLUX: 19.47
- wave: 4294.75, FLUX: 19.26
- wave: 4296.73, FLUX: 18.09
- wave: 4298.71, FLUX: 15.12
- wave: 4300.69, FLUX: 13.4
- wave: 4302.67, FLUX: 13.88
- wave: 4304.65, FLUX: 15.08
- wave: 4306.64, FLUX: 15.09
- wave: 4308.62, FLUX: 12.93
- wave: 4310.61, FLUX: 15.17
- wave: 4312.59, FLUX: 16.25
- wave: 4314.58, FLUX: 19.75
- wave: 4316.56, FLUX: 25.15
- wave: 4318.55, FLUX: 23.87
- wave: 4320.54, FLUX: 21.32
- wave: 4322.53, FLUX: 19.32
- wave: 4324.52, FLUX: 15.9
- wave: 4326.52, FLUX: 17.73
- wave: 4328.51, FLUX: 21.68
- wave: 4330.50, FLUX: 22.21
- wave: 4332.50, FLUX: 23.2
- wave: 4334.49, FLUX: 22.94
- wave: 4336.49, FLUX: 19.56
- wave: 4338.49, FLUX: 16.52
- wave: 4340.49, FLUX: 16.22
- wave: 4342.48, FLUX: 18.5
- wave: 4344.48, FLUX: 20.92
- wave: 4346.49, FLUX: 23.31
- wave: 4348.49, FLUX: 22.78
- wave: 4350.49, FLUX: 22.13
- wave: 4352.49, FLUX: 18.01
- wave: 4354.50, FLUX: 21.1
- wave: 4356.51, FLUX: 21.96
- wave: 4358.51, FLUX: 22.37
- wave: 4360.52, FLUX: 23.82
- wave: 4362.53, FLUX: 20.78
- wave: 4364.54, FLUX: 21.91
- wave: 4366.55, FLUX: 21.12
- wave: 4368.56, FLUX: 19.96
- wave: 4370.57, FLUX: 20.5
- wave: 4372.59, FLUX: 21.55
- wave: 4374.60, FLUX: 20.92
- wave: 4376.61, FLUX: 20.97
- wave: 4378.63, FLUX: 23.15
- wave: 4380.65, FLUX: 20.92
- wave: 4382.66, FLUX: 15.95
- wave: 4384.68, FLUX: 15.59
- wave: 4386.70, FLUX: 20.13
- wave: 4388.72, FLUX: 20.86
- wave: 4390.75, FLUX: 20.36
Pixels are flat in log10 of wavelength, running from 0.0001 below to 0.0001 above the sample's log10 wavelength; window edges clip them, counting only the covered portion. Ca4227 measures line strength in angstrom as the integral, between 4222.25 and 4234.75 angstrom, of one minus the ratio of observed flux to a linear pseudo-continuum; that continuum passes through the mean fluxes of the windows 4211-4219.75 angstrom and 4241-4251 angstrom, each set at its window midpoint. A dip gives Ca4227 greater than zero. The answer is 1.6 angstrom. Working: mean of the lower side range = 22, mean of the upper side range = 20.4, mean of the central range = 18.6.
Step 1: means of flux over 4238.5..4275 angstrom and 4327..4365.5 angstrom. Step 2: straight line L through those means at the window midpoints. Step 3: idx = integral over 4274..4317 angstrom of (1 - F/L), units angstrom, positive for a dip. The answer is 5.1 angstrom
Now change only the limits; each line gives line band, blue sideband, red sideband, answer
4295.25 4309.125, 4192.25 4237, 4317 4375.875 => 3.8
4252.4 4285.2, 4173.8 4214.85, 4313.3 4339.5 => 1.3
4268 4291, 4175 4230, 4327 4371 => 1.6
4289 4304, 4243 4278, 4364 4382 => 2.6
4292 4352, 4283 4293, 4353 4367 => 4.7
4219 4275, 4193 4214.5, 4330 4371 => 3.8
